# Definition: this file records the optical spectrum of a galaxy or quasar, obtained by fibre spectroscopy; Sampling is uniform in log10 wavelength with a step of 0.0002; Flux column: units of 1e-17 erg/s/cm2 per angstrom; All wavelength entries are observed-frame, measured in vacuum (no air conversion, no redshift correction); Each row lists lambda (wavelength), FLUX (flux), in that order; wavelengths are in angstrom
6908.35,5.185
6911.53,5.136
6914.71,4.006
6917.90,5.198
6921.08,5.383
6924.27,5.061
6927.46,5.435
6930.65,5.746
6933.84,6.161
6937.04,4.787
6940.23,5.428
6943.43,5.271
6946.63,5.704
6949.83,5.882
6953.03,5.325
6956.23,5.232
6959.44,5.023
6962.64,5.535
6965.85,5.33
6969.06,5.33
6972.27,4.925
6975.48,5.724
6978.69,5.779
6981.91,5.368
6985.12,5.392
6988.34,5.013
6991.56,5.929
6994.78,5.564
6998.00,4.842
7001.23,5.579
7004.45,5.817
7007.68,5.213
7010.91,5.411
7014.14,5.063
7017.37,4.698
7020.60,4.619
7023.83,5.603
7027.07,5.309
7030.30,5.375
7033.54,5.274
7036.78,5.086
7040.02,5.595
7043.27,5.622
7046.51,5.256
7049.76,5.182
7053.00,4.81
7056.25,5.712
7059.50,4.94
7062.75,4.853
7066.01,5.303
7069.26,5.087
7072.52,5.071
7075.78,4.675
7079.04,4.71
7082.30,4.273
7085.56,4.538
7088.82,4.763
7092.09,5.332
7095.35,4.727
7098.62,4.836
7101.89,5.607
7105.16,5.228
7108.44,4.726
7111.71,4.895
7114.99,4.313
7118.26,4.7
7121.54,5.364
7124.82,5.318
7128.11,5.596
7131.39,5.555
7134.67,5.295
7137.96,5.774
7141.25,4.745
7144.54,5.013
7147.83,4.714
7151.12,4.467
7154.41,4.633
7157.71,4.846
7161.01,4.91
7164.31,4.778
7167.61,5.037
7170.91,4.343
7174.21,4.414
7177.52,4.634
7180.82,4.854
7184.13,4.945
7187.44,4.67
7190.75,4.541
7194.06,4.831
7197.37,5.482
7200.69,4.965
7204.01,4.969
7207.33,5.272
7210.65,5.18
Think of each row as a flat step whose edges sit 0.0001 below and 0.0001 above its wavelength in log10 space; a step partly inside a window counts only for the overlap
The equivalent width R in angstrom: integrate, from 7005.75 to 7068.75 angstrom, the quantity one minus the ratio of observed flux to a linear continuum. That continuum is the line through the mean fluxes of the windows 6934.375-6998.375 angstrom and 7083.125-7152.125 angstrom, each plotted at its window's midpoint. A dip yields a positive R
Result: 0.13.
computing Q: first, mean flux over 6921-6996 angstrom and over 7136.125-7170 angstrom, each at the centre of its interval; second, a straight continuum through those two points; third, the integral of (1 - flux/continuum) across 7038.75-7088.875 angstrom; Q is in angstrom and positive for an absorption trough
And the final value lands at 1.05 angstrom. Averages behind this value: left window 5.43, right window 4.88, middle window 5.03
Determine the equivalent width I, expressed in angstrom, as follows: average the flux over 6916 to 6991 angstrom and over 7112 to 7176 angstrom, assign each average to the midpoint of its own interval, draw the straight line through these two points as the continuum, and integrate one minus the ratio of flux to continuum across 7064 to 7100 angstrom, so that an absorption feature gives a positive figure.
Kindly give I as 1.7 angstrom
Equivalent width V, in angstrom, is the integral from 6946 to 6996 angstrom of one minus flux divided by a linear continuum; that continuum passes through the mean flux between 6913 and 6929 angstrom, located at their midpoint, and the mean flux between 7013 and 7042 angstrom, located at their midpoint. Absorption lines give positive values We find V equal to -3.3 angstrom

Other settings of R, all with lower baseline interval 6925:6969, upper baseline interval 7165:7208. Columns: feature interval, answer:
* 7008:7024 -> 0.7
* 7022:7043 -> -0.6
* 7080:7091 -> 1.1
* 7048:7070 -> 0.1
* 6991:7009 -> -0.6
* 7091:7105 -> -0.2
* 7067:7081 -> 0.6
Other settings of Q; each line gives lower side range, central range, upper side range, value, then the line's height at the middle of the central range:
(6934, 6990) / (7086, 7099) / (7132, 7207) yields 0.4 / 5.06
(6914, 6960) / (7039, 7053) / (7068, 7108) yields -0.9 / 5.02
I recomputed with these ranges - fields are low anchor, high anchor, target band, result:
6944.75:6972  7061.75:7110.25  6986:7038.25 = -0.8 angstrom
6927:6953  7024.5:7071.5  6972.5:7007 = -0.4 angstrom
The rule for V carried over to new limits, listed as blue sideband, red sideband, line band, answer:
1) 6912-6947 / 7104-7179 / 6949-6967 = -0.5 angstrom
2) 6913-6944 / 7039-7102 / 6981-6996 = -0.9 angstrom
